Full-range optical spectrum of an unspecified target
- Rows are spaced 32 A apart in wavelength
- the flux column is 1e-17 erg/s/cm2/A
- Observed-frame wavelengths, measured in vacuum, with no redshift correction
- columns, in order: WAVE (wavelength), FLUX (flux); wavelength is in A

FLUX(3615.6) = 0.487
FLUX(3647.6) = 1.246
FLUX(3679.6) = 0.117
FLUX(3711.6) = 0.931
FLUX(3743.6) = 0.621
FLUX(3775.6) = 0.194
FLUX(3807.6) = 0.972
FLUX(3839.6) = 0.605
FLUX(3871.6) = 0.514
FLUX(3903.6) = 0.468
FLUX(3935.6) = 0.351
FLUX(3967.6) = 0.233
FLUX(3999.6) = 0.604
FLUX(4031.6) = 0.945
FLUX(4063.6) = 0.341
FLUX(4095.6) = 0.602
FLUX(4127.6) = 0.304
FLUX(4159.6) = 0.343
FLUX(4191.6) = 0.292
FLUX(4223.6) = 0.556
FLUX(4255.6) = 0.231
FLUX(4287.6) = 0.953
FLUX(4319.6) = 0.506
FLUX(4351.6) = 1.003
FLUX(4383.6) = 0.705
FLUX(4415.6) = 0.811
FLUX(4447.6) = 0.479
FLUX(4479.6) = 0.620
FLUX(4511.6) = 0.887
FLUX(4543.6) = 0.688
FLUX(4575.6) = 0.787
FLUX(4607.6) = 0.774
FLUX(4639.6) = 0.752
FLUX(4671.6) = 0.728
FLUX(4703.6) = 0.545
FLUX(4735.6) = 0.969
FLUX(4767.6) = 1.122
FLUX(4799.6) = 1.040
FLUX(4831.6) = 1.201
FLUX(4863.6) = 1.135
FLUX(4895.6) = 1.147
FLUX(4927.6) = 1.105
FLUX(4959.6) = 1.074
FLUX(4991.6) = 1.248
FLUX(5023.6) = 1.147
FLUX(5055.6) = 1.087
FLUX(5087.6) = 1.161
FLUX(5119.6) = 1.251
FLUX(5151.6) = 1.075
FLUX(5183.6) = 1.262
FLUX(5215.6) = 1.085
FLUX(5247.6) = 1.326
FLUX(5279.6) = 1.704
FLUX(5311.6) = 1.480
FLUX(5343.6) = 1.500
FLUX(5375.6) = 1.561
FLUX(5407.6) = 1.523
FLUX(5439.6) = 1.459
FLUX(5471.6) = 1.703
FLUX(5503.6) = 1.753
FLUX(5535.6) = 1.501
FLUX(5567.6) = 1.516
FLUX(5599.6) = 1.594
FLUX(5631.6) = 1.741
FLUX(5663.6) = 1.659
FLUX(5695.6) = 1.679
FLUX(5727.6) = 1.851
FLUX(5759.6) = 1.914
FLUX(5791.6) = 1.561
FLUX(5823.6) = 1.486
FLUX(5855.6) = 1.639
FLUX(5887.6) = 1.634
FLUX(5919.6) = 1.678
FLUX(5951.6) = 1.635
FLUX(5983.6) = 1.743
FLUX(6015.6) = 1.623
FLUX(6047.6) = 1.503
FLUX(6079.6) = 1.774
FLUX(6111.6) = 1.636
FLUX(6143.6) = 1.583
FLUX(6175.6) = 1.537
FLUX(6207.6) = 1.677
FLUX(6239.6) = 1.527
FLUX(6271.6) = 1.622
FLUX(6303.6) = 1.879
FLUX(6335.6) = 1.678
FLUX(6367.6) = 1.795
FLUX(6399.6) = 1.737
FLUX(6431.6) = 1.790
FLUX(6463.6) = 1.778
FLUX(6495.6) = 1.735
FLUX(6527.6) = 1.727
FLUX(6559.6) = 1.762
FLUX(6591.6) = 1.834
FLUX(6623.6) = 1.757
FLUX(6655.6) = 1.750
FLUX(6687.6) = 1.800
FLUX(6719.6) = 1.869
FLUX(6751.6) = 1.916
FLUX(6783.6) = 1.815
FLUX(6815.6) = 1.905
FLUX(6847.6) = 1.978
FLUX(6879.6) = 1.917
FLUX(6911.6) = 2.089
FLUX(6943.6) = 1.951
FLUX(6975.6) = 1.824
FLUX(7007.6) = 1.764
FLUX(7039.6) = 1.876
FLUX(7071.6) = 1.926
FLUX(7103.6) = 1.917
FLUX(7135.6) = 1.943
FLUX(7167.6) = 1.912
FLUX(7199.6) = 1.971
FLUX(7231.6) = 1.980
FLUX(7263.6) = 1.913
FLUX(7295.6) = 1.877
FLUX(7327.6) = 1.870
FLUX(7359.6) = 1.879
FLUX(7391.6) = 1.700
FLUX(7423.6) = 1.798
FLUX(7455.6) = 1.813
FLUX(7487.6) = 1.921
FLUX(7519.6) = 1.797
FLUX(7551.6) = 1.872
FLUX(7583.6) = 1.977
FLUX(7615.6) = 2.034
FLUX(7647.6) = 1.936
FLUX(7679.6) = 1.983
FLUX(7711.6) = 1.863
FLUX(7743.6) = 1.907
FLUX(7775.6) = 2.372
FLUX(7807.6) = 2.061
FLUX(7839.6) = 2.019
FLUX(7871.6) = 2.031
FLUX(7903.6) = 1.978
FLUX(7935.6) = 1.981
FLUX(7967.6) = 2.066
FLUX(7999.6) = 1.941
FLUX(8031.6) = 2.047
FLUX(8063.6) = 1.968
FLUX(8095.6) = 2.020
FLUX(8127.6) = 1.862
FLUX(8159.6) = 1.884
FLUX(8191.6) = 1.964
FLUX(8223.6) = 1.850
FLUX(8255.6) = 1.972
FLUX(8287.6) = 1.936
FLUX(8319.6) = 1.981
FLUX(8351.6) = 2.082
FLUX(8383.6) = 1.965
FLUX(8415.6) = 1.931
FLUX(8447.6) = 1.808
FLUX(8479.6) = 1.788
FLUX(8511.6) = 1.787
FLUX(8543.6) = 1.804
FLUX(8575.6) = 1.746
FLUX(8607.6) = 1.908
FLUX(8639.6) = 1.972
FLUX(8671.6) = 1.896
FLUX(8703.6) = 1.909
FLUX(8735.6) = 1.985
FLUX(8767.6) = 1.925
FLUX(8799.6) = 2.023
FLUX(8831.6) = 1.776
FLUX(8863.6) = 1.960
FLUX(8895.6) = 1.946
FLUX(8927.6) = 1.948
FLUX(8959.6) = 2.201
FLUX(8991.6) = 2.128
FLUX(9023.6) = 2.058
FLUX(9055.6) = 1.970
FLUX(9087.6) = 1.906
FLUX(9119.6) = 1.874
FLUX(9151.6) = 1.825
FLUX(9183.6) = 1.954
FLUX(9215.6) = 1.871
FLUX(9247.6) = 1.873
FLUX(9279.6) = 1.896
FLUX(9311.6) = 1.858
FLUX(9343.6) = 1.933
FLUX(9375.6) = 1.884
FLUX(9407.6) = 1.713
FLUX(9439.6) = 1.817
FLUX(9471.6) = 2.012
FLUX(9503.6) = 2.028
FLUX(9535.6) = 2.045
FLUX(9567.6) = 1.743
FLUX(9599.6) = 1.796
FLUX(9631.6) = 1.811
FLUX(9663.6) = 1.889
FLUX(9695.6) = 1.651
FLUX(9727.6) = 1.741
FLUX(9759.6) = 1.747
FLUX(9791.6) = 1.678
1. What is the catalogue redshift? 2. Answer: 0.19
